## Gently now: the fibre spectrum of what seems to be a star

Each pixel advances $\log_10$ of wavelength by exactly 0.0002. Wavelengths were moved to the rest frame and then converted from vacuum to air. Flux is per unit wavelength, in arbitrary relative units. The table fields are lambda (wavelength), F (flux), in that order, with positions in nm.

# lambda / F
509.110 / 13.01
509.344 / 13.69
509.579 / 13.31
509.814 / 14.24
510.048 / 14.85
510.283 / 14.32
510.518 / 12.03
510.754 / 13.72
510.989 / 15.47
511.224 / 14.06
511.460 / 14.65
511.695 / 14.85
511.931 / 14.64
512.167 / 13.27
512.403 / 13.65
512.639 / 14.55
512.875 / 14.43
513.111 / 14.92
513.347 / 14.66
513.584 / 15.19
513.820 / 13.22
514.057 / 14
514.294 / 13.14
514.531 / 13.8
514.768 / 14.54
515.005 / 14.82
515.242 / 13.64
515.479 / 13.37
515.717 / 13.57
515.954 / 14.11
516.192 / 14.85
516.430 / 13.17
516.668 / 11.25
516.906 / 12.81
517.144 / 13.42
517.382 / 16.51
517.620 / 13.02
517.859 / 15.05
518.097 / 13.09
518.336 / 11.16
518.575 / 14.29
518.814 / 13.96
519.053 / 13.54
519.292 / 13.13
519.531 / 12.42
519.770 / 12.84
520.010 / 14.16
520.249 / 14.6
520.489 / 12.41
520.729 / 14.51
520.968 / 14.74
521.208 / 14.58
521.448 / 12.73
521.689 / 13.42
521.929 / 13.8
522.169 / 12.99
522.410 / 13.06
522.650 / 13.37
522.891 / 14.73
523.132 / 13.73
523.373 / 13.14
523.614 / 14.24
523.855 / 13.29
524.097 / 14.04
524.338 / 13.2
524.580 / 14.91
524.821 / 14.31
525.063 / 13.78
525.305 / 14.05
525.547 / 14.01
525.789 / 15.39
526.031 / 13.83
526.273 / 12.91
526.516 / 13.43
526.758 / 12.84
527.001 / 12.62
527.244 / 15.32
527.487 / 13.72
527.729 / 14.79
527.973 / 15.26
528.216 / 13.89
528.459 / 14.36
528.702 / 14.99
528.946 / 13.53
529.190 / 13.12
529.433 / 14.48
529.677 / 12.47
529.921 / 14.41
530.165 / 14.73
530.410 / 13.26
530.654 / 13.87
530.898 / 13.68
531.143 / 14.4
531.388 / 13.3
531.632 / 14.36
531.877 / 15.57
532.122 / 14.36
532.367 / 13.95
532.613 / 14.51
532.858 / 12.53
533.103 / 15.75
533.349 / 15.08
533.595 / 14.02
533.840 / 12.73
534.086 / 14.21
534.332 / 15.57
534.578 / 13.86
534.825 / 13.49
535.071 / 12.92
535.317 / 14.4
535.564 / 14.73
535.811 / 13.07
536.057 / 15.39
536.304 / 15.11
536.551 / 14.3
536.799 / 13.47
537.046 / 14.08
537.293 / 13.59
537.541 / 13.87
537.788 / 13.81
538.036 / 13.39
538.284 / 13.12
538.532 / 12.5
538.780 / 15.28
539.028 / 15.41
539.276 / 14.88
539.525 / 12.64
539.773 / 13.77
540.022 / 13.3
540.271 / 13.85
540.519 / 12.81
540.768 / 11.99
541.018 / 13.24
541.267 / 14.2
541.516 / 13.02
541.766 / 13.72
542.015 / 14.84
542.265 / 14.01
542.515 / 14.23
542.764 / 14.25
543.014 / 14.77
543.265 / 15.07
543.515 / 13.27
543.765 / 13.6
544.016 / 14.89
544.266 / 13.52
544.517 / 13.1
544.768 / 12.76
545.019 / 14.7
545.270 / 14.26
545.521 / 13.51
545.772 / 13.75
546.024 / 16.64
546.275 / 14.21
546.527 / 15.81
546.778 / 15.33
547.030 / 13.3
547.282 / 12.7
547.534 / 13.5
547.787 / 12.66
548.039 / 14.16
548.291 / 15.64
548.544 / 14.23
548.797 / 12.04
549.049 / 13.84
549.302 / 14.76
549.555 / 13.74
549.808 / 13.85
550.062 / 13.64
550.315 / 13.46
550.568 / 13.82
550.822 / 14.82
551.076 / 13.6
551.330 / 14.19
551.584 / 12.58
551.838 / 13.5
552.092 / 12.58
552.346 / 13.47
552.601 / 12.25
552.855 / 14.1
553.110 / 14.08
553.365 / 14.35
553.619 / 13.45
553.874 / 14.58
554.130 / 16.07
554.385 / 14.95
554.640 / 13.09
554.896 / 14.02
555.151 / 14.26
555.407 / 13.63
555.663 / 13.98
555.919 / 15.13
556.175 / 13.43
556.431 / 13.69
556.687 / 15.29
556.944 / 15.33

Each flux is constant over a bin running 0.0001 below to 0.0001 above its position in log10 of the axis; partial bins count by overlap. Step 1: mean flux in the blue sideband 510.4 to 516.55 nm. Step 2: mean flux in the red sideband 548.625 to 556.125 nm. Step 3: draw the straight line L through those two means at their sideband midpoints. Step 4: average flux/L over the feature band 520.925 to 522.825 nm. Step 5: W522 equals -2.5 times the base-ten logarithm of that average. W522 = 0.04 mag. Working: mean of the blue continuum 14.1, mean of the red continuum 13.9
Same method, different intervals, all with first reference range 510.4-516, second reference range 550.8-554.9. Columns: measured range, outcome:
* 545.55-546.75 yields -0.084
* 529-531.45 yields 0.016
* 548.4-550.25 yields 0.010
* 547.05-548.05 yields 0.058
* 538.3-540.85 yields 0.021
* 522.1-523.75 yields 0.032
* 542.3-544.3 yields -0.025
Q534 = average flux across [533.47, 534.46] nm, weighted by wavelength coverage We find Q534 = 14.1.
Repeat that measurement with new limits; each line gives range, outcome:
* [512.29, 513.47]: 14.5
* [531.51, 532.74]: 14.5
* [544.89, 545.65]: 14.2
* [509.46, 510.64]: 13.7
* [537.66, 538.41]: 13.4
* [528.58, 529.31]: 13.9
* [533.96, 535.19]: 14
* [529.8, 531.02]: 14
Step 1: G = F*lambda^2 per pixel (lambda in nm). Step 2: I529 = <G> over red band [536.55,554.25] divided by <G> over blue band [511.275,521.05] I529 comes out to 1.1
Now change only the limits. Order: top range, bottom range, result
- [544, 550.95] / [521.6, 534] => 1.08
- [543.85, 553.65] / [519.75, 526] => 1.10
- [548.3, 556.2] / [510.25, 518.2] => 1.14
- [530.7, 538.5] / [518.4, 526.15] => 1.07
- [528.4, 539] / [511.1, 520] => 1.09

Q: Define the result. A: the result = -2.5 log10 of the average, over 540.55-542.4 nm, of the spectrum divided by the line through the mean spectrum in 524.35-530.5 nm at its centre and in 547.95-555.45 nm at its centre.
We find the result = 0.03 mag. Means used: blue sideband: 14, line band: 13.5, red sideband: 13.9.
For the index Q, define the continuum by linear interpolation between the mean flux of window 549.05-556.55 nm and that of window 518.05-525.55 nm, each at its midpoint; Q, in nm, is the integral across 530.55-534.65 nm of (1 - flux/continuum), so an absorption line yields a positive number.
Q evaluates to -0.15 nm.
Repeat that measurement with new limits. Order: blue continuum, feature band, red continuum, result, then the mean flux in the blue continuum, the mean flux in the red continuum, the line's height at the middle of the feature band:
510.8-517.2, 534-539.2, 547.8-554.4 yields -0.058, 14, 13.9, 13.9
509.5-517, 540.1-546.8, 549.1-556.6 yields -0.050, 14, 13.9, 13.9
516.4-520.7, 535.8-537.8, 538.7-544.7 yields -0.053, 13.4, 13.9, 13.8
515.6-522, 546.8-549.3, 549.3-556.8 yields 0.033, 13.6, 13.9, 13.9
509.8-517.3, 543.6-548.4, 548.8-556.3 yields -0.070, 14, 13.9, 13.9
